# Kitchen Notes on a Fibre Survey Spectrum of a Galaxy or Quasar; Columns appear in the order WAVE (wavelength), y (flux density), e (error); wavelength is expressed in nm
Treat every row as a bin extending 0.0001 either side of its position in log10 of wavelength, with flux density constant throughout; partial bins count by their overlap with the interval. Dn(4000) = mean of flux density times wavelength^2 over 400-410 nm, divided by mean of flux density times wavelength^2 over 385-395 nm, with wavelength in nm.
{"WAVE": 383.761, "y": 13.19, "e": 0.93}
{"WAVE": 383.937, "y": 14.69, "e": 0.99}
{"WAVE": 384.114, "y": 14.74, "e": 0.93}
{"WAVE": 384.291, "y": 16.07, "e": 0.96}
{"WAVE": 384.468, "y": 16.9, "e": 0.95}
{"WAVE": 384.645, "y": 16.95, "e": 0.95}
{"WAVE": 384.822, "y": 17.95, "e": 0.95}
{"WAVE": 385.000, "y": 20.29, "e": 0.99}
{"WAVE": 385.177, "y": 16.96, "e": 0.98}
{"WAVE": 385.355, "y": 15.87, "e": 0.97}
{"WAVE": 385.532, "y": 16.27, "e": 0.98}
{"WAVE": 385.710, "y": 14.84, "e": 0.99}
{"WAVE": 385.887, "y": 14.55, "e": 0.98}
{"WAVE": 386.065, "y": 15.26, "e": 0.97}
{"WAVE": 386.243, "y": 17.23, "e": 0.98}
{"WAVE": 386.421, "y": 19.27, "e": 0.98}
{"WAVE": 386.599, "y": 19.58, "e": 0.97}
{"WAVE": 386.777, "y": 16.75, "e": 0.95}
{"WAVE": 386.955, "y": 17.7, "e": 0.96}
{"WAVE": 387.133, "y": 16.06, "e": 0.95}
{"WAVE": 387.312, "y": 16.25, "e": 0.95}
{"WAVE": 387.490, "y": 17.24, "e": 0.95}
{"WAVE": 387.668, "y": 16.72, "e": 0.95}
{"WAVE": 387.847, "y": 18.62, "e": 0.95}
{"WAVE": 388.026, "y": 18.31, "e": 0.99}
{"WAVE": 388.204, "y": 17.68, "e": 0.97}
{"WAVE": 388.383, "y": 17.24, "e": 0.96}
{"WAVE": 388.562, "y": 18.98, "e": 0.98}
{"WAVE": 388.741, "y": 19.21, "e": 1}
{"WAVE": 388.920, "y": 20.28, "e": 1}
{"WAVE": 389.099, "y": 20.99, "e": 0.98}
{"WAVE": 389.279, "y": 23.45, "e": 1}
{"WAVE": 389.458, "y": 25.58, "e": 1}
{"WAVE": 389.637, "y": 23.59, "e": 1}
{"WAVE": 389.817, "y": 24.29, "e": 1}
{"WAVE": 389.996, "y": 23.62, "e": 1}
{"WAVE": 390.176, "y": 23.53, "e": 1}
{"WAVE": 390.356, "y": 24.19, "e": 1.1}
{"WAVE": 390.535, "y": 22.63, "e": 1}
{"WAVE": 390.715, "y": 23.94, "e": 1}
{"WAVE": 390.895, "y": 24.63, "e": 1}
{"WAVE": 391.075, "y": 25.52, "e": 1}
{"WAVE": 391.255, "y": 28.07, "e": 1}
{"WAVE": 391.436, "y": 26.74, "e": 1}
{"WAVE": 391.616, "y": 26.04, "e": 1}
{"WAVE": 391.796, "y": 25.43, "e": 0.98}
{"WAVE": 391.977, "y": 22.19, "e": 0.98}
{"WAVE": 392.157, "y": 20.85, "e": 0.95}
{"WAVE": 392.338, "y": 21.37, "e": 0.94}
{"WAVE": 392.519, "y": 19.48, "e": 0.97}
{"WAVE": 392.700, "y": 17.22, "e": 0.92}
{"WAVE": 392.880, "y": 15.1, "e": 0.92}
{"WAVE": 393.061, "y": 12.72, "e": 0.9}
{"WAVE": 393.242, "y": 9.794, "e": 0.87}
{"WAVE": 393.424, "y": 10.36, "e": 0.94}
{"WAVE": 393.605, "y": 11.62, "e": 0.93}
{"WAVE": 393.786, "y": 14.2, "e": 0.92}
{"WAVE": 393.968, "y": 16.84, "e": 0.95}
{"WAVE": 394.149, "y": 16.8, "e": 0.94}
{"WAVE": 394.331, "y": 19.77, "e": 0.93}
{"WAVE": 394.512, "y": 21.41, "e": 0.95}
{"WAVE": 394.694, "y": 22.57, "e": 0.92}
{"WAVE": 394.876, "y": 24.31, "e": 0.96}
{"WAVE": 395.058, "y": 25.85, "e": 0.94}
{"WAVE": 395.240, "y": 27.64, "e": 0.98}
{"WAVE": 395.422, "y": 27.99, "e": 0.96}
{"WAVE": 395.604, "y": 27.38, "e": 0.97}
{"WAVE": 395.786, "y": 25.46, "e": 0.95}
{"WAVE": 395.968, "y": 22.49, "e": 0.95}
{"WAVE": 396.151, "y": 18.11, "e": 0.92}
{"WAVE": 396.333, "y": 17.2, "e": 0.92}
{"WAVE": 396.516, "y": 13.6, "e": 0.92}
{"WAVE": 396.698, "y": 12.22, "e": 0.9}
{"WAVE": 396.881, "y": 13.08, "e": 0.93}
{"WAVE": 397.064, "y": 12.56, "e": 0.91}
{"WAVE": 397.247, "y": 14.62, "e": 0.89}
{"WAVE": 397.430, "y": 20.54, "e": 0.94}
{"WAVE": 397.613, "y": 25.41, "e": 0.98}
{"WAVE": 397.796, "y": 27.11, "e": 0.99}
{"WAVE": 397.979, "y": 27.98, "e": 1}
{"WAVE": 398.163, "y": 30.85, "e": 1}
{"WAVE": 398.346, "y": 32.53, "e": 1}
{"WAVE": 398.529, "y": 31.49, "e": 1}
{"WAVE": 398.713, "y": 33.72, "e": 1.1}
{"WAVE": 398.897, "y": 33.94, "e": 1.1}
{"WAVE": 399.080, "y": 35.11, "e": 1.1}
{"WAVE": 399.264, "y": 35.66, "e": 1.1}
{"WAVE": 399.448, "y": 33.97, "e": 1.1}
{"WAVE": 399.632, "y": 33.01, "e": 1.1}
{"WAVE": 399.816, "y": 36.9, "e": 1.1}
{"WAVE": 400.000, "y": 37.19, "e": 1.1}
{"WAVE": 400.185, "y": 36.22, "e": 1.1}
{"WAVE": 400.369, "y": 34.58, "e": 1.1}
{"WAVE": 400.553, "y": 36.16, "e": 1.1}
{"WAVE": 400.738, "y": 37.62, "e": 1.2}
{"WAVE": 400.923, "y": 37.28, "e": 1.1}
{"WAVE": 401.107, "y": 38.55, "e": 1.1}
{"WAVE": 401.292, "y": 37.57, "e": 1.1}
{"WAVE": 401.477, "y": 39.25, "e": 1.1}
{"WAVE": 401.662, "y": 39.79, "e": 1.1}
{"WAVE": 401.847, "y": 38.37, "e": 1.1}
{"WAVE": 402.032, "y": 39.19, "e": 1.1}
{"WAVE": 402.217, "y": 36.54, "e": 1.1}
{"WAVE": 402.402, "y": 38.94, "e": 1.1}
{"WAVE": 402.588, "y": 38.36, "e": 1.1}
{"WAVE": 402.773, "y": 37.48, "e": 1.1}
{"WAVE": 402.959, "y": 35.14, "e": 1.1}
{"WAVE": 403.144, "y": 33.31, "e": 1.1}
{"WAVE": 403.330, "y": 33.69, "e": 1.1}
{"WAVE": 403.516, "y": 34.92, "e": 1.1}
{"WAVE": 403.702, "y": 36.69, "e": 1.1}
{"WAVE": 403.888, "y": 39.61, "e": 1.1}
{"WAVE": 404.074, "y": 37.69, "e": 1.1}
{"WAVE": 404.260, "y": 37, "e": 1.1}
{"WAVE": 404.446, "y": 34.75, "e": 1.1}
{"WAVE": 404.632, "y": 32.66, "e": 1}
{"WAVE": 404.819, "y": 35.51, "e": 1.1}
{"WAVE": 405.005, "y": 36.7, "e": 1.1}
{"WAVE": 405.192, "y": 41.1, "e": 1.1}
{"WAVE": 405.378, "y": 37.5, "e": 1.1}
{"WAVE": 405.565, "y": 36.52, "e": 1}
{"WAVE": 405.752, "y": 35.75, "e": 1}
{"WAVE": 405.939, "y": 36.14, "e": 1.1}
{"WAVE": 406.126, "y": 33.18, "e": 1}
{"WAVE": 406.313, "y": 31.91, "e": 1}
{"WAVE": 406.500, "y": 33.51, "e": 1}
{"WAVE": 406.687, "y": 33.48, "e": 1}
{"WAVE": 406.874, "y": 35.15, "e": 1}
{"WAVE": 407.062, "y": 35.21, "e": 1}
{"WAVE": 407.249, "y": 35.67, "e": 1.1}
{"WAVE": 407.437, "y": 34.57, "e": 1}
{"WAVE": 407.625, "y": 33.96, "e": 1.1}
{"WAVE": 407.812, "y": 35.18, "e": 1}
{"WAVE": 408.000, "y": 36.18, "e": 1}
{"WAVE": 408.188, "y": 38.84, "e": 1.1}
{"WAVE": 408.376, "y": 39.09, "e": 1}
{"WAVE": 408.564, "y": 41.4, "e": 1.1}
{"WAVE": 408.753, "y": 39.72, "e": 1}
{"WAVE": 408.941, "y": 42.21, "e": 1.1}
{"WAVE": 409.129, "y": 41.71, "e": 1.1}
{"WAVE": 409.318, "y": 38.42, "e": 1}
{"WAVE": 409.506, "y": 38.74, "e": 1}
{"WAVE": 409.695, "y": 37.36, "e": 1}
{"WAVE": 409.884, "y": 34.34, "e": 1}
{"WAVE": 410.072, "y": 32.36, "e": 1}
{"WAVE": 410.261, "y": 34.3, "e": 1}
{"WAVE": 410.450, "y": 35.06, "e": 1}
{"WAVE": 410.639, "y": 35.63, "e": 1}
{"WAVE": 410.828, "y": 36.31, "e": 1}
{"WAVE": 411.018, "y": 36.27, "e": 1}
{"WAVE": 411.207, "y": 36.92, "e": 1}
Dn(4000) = 2.0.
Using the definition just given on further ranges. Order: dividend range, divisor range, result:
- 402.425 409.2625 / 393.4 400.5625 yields 1.52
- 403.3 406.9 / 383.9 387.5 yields 2.35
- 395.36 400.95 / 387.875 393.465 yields 1.37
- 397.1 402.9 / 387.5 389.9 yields 1.77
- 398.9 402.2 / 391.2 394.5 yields 2.06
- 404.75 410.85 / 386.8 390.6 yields 1.98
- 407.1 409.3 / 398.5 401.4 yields 1.11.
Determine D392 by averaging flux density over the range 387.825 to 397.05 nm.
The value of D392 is 20.5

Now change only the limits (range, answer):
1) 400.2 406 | 36.9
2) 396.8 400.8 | 30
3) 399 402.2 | 36.8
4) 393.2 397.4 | 18.6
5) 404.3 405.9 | 36.3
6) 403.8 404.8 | 36.3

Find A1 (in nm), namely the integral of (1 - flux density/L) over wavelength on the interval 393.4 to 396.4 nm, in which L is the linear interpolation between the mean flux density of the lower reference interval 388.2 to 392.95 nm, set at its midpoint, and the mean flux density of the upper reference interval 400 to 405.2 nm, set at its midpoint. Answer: 0.75 nm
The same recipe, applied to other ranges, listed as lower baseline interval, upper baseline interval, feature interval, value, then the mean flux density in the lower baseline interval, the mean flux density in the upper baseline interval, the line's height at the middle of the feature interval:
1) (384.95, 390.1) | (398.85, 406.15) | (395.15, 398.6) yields 0.85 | 18.7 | 36.5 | 29.8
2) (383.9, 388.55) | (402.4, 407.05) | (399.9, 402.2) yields -0.40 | 17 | 35.8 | 32.1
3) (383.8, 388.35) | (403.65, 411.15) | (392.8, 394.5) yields 0.67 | 16.9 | 36.4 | 23.8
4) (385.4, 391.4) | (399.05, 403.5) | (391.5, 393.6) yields 0.59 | 20.1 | 36.6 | 25.4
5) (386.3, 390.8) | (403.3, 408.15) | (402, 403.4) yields -0.15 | 20.2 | 35.6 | 32.9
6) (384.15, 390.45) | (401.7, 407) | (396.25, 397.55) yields 0.62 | 18.8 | 36.1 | 28.6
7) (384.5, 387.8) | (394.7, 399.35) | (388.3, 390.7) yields -0.35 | 17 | 24.6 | 19.4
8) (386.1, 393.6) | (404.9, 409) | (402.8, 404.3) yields -0.13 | 20.1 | 36.5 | 33.2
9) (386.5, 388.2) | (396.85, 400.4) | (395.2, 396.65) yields 0.25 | 17.5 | 29.5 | 26.6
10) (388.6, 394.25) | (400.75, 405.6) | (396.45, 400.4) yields 0.38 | 20.6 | 37.1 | 30.4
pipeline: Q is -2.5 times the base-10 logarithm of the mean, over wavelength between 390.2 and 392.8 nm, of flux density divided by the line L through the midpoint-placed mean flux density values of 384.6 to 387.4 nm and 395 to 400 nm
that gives -0.11 mag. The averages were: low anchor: 17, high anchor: 26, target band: 23.4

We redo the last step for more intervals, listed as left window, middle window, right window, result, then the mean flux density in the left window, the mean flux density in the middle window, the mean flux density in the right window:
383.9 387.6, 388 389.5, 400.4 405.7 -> 0.01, 16.8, 20.1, 37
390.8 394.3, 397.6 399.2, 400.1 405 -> -0.06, 19.2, 31.3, 36.8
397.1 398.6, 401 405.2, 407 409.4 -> -0.16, 25.8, 37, 37.9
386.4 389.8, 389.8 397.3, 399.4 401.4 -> 0.28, 19.2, 20.3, 36.3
